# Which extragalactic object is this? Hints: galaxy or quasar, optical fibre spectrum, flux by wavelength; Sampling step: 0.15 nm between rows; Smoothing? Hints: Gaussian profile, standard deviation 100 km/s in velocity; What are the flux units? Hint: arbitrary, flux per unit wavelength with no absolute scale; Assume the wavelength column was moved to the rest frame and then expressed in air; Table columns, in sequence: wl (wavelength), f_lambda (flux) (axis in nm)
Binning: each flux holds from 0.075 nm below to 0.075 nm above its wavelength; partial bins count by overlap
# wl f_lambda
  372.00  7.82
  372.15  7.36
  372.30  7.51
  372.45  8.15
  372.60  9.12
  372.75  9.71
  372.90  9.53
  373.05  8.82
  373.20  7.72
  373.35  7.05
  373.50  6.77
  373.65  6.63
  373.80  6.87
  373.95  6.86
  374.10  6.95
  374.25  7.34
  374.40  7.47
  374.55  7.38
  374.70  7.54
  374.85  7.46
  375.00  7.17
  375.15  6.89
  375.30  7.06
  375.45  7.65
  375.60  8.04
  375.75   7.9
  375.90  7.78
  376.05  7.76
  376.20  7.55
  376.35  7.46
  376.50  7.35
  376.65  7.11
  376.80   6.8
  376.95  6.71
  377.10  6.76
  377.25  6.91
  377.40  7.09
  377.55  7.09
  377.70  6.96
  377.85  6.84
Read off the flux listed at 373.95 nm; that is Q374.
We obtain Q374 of 6.86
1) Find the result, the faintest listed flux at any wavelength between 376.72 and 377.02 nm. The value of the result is 6.71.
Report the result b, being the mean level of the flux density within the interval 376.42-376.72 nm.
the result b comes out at 7.24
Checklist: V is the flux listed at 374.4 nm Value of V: 7.47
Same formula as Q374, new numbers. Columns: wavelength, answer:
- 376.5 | 7.35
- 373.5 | 6.77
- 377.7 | 6.96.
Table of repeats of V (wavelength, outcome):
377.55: 7.09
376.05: 7.76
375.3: 7.06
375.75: 7.9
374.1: 6.95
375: 7.17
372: 7.82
